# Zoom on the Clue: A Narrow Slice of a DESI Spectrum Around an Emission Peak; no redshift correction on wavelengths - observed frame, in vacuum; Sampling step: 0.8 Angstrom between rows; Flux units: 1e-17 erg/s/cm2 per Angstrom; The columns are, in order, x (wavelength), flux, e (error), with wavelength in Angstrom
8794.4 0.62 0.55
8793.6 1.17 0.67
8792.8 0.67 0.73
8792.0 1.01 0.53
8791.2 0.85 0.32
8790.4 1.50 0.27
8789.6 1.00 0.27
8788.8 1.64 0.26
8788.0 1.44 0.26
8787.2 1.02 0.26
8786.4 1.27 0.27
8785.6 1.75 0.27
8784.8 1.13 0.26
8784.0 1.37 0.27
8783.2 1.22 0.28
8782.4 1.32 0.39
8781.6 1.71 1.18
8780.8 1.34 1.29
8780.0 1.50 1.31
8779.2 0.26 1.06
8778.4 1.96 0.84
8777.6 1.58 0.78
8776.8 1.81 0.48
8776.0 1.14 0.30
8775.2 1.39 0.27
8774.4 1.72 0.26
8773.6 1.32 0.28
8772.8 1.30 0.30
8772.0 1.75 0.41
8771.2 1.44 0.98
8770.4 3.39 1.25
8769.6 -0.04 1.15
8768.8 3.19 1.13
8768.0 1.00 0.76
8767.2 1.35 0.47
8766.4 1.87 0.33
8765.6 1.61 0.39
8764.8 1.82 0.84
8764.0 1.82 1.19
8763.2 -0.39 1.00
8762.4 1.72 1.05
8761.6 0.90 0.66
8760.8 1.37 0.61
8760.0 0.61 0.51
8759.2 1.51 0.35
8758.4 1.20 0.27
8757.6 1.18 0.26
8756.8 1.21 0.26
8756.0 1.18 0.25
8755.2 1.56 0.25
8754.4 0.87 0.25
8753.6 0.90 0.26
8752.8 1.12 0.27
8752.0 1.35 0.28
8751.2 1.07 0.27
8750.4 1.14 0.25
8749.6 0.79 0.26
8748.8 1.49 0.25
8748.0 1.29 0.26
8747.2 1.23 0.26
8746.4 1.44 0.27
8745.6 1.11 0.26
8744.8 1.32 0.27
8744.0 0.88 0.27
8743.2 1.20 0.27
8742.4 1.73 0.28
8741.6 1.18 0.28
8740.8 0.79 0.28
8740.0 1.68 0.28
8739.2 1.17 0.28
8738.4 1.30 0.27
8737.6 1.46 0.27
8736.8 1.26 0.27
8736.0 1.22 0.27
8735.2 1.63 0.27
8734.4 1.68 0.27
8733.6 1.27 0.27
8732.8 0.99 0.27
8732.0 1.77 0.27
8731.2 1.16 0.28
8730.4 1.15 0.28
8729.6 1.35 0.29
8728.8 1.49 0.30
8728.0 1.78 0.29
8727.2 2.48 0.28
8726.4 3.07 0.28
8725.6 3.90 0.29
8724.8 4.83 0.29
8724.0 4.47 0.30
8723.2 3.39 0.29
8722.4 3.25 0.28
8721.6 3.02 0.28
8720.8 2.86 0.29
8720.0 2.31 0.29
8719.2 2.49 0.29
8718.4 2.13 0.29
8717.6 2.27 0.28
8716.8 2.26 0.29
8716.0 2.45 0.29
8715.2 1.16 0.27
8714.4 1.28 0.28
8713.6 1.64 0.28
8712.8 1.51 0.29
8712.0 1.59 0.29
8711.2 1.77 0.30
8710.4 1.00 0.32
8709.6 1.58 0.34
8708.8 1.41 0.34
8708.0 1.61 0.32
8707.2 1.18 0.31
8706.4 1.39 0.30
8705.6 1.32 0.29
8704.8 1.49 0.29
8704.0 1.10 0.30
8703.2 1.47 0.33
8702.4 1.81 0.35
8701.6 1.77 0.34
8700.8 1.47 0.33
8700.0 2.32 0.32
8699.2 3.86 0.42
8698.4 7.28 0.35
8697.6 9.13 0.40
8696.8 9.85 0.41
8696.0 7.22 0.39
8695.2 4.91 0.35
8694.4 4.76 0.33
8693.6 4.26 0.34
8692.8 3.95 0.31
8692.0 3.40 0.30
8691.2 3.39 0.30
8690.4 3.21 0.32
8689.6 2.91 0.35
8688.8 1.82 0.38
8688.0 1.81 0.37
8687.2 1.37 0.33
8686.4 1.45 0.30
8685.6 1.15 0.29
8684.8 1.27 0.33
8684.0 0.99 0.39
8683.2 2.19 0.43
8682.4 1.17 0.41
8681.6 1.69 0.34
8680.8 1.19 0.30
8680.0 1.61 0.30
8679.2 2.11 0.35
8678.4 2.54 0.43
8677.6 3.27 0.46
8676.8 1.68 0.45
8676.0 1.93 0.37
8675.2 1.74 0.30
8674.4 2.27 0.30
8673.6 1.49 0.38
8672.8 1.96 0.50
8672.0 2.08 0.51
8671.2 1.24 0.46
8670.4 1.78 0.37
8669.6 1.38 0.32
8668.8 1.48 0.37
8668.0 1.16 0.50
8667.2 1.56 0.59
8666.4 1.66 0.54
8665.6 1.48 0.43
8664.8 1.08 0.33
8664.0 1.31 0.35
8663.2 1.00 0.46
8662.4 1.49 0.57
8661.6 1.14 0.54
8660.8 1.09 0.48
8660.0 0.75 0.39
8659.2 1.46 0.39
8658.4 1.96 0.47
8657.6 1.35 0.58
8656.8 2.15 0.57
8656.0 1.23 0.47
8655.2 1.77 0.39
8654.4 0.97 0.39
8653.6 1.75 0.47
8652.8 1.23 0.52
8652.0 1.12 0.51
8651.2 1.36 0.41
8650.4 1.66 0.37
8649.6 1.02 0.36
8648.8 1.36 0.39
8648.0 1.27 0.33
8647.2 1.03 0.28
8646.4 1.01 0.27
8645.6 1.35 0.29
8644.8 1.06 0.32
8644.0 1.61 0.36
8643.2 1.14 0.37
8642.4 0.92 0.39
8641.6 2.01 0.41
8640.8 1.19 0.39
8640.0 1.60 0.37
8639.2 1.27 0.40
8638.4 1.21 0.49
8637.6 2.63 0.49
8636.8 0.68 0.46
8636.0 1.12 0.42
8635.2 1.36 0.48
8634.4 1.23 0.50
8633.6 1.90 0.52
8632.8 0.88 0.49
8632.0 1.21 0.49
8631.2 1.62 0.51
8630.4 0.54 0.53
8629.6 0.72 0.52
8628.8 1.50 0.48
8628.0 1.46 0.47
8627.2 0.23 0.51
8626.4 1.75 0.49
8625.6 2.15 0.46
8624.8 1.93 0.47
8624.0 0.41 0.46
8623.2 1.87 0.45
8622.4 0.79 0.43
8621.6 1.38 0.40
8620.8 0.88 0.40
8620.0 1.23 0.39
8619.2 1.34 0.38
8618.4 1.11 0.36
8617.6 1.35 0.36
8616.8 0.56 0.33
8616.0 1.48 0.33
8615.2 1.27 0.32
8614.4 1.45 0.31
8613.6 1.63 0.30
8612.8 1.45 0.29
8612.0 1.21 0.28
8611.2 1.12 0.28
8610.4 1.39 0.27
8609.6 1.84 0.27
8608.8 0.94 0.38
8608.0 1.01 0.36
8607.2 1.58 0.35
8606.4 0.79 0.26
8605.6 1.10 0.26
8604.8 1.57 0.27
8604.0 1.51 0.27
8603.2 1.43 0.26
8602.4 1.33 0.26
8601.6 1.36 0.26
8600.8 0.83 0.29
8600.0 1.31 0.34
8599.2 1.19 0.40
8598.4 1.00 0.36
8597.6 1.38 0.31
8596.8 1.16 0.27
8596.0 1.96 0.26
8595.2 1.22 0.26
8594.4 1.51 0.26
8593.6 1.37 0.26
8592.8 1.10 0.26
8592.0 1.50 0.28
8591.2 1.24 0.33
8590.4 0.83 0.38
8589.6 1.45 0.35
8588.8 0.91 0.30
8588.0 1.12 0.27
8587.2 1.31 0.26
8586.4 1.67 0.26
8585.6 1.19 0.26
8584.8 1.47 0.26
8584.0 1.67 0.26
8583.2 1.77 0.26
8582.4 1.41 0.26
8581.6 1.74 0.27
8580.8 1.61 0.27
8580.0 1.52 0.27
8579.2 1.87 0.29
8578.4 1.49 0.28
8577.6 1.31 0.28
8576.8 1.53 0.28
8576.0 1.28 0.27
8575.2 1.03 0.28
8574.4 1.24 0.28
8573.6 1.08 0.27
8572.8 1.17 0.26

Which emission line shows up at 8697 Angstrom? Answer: H-alpha 6563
